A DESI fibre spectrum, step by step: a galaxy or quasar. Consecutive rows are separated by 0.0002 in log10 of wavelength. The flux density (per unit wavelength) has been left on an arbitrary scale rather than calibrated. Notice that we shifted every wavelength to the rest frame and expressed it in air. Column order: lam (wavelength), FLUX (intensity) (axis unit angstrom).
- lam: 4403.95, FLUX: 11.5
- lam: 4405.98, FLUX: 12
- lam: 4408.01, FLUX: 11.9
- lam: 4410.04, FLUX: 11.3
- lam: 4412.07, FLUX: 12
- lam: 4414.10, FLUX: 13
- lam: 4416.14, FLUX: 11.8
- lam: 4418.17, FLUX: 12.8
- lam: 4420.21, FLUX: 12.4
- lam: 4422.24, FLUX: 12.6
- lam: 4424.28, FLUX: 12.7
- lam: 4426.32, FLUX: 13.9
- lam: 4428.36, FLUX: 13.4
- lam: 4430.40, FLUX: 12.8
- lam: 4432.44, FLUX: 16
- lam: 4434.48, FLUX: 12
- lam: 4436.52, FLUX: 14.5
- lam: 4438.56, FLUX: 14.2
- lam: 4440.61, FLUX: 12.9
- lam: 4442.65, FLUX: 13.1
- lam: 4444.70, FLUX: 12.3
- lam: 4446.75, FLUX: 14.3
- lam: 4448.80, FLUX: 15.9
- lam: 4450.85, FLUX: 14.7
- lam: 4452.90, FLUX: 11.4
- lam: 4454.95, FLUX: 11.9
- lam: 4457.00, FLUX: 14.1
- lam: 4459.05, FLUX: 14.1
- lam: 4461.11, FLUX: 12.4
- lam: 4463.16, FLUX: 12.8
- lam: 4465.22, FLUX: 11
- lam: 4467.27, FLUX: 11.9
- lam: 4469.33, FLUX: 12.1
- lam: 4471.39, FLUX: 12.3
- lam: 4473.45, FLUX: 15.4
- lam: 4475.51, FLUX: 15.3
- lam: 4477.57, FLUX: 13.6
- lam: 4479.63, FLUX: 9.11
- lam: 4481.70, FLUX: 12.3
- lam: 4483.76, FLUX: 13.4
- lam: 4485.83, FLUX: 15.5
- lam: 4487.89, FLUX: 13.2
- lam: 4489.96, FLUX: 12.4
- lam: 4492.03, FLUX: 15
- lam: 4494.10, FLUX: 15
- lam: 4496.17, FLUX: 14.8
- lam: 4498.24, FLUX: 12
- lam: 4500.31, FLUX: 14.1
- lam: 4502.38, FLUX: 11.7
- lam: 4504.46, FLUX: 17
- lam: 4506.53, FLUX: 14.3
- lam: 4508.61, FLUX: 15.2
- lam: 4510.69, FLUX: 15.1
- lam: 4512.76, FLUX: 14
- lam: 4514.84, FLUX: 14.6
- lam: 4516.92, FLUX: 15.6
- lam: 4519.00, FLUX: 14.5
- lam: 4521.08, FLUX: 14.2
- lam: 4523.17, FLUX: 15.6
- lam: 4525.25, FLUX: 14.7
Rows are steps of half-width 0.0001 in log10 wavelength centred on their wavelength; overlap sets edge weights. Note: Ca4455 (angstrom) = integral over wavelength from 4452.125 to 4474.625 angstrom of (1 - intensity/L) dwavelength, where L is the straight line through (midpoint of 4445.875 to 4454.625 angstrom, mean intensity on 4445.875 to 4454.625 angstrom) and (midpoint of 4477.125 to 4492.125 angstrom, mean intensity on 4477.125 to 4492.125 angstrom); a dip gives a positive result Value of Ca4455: 1.4 angstrom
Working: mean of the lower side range 13.9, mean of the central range 12.7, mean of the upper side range 12.9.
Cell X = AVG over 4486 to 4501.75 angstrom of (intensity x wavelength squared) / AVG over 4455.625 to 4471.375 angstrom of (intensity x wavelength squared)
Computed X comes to 1.11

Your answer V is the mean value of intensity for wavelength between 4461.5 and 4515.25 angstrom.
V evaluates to 13.6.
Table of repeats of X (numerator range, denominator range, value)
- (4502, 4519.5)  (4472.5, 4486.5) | 1.11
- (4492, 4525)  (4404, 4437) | 1.19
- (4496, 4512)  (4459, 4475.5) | 1.13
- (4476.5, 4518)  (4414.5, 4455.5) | 1.08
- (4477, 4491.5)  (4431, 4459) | 0.96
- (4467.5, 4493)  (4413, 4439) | 1.03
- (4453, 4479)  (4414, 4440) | 1.00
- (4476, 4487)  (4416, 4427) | 1.04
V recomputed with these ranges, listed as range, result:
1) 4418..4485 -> 13.1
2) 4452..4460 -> 12.9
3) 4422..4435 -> 13.4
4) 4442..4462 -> 13.4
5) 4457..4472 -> 12.5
